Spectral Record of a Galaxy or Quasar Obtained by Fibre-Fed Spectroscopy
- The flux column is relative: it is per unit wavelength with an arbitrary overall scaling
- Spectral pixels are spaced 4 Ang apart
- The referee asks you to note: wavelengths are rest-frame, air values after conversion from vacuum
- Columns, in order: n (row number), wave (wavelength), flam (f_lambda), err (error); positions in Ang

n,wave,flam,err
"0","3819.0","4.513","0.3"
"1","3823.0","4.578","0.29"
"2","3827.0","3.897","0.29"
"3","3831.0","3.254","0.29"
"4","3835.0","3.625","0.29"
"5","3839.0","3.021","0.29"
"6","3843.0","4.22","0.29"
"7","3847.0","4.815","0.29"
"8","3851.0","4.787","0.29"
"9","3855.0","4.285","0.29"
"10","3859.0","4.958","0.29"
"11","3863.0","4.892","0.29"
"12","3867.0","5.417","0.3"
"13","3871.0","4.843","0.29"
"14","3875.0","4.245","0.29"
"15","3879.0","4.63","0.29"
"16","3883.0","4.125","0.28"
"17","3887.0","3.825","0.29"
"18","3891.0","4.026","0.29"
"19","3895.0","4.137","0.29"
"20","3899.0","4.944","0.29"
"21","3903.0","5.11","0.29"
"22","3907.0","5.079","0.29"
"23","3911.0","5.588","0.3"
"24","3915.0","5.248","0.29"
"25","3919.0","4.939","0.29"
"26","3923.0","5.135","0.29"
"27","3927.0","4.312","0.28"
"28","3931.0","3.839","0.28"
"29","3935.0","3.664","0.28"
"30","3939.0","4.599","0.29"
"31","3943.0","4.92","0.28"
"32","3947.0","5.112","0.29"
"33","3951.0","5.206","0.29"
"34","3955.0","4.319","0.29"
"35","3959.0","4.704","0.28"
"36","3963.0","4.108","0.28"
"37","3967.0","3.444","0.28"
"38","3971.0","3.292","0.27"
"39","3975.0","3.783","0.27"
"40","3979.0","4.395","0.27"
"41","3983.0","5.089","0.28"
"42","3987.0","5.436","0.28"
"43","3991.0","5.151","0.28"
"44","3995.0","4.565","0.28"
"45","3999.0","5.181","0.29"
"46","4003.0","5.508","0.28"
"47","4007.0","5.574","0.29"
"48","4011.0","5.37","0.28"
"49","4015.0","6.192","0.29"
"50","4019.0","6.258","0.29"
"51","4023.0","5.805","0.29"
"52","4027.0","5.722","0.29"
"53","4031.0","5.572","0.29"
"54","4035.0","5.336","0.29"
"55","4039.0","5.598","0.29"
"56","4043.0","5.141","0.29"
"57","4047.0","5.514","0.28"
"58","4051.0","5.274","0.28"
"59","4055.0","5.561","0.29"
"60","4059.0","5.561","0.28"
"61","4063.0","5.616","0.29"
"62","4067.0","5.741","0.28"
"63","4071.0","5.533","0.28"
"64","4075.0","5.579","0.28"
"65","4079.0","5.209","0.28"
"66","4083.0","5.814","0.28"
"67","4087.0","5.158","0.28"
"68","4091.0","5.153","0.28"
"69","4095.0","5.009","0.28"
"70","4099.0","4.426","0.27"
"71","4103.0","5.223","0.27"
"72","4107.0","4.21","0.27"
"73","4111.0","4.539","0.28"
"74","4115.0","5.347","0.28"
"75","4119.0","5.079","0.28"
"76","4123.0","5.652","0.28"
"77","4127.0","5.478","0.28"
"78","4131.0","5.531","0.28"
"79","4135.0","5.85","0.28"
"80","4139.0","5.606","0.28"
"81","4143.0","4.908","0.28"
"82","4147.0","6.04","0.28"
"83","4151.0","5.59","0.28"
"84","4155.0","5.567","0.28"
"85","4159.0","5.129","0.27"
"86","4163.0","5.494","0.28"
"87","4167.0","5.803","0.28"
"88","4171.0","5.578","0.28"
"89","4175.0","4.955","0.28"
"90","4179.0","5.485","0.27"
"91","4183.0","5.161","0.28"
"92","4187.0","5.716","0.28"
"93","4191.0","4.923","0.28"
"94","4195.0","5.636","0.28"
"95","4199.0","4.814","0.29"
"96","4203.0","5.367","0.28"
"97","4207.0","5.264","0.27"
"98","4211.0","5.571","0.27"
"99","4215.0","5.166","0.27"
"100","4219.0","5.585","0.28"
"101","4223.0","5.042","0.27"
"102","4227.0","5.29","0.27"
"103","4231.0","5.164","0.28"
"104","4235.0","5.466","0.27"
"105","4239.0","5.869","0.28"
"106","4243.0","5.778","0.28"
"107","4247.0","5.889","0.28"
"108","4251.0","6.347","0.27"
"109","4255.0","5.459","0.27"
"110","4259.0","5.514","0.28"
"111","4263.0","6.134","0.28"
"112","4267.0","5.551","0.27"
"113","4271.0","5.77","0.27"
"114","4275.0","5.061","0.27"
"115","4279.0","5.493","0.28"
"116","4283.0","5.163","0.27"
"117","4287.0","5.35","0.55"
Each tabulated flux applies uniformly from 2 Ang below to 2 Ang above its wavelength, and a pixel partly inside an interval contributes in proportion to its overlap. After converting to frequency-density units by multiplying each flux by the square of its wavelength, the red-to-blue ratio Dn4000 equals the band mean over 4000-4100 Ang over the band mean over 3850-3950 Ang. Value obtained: 1.3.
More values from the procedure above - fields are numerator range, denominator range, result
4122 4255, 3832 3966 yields 1.39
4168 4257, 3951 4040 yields 1.20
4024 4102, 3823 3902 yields 1.38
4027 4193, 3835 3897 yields 1.38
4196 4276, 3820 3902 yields 1.53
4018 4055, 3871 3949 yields 1.28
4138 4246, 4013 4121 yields 1.07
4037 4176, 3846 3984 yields 1.29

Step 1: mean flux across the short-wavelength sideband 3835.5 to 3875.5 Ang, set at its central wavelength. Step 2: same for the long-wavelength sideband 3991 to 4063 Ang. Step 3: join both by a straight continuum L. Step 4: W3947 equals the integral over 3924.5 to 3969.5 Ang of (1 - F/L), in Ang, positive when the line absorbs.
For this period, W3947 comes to 5.9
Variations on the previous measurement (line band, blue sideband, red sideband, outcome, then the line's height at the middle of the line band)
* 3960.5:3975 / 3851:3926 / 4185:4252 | 3.6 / 4.91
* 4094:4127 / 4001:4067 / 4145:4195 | 3.3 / 5.52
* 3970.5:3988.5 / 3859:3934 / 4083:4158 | 1.6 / 4.89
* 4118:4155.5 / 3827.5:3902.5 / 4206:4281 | -2.4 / 5.21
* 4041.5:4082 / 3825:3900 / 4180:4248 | -4.7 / 4.92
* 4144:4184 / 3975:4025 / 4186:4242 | -1.0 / 5.34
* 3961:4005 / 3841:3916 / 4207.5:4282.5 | 3.5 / 4.93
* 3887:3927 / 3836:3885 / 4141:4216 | -1.7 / 4.63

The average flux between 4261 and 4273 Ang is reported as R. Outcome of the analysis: 5.82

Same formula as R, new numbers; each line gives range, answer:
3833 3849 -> 3.92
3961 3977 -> 3.66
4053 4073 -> 5.6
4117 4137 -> 5.52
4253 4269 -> 5.66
